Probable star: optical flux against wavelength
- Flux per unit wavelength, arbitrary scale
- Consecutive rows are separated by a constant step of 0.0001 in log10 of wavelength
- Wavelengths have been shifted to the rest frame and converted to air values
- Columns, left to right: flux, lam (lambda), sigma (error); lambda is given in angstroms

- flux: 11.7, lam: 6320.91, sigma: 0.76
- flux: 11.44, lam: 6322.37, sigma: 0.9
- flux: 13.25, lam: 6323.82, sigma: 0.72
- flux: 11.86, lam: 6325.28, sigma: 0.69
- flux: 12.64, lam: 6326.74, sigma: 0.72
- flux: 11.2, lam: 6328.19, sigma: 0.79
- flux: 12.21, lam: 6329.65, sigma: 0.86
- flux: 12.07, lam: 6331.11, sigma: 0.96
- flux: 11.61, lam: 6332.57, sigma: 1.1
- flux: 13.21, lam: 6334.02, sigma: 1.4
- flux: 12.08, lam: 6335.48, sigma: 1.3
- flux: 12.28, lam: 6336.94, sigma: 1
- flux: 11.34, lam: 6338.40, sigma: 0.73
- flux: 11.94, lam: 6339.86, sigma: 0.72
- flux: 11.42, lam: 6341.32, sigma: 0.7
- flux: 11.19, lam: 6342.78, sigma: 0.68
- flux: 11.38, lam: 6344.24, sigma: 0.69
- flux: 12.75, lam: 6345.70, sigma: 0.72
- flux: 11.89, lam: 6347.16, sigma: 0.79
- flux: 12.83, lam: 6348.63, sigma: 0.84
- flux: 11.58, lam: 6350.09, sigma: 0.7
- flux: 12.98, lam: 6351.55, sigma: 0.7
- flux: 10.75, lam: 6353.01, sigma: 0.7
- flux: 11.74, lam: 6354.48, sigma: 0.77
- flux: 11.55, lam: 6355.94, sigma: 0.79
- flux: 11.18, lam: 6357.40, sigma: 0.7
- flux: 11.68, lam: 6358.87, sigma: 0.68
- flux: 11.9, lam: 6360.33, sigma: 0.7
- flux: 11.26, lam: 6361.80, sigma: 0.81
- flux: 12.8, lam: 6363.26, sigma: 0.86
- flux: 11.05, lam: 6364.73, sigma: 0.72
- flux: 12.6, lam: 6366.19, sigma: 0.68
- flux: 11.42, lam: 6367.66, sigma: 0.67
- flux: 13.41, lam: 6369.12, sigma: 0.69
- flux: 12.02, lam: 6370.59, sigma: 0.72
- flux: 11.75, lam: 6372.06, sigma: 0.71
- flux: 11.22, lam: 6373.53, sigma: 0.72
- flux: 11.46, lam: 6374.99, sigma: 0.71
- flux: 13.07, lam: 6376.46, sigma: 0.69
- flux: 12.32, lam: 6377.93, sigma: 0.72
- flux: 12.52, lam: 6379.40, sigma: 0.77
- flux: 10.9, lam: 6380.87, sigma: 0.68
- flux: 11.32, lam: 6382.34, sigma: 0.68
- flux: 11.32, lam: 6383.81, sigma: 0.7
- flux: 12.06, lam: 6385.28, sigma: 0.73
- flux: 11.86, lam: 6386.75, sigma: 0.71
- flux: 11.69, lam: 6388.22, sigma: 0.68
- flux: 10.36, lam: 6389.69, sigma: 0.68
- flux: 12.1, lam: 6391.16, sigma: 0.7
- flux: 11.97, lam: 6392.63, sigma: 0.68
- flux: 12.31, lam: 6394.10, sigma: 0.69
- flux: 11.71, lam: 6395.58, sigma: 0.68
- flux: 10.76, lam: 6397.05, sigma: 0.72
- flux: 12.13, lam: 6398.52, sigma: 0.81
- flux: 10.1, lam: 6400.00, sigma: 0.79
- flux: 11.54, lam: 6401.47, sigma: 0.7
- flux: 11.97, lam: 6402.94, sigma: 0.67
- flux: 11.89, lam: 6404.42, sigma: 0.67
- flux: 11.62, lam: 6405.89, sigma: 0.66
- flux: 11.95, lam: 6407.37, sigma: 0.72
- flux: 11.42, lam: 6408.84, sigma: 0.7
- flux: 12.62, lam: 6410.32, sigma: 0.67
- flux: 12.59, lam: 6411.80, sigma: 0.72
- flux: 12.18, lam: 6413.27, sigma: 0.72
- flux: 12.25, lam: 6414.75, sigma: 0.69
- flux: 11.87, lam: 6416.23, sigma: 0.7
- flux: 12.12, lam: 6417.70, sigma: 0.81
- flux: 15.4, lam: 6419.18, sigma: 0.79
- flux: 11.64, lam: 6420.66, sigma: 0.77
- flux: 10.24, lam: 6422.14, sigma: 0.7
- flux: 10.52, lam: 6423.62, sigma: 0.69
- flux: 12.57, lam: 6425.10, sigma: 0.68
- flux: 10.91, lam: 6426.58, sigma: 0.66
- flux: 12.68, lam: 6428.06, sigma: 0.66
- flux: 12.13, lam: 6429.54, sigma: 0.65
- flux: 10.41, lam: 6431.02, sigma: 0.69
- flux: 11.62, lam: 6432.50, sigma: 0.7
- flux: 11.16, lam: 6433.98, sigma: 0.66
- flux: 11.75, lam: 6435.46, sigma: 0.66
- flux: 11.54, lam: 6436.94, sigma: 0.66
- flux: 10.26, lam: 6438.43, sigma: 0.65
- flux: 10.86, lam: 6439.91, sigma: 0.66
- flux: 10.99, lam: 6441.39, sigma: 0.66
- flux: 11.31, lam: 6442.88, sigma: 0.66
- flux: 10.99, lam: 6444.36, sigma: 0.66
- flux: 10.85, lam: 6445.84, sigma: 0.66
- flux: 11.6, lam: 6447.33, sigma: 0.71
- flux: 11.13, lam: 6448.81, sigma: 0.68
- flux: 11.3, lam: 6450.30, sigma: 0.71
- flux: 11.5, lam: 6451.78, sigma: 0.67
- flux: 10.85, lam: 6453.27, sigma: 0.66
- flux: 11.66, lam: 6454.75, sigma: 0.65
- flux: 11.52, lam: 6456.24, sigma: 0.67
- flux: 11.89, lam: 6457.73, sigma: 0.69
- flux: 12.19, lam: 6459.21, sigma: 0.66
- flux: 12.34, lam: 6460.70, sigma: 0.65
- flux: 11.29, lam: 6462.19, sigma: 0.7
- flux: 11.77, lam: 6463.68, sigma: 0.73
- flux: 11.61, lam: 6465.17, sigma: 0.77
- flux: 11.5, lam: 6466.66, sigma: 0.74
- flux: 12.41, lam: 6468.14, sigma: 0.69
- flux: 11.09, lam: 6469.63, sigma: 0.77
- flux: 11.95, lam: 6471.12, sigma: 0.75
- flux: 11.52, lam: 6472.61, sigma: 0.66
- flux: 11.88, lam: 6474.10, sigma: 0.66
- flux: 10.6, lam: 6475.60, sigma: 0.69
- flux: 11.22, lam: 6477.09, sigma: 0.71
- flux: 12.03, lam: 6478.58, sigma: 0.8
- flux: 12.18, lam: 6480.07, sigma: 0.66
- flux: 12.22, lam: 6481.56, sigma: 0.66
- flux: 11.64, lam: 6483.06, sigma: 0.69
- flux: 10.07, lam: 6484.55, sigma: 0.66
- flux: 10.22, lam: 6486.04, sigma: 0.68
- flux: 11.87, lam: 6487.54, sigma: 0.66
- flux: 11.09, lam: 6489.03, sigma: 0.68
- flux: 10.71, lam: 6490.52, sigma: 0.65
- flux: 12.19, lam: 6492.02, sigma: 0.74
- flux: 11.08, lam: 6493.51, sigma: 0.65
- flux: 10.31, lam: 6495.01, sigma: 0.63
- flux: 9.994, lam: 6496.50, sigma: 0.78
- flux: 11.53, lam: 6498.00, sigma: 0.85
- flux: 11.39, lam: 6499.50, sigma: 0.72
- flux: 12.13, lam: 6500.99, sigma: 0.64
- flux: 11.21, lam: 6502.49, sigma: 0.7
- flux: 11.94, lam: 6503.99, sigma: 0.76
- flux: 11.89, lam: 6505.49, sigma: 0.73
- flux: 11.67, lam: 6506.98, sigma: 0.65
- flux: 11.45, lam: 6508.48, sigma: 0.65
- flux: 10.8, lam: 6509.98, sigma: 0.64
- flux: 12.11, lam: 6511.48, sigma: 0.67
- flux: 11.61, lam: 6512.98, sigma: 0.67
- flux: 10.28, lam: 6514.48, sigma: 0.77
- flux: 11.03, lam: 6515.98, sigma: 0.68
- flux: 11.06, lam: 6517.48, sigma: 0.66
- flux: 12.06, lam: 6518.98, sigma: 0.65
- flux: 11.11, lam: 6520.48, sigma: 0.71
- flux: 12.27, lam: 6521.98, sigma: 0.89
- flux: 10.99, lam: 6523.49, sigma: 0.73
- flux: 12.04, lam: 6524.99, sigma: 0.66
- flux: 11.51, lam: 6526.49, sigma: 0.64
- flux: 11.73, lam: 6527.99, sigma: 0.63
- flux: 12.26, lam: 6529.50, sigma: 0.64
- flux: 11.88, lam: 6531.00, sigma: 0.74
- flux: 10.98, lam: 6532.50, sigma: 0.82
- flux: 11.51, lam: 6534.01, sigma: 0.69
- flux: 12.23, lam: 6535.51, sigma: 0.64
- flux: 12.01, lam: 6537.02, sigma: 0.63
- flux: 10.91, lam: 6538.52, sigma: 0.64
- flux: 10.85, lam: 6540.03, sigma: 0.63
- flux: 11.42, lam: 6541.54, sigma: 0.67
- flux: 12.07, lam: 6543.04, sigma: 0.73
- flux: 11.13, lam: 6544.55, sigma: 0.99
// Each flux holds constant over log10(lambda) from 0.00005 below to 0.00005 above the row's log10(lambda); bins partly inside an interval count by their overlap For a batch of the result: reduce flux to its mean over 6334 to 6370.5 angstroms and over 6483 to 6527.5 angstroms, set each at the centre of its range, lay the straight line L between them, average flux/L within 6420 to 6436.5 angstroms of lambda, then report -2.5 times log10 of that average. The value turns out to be 0.017 mag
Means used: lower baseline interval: 11.9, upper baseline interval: 11.3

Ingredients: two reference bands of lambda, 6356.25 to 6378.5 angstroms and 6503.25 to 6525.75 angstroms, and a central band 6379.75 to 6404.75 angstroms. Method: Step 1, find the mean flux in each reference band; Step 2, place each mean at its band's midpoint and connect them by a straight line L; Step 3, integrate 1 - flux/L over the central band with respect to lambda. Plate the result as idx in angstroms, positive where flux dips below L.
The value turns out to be 0.7 angstroms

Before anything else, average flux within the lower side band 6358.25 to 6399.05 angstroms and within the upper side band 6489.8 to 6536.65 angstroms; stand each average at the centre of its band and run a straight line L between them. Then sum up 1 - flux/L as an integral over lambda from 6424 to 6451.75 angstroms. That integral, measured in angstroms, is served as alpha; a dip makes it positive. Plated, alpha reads 0.8 angstroms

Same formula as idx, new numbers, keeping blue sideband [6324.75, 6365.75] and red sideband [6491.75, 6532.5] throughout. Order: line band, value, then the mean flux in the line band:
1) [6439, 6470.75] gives 0.4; 11.5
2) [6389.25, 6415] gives -0.1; 11.8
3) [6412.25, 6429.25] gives -0.5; 12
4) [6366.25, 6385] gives -0.2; 11.9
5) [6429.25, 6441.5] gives 0.5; 11.2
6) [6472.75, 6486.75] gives 0.2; 11.3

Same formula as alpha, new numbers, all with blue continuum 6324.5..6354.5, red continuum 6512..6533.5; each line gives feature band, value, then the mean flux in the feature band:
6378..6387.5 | 0.1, 11.7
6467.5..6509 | 0.6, 11.4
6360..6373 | -0.1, 12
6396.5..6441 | 0.3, 11.7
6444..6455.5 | 0.4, 11.2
